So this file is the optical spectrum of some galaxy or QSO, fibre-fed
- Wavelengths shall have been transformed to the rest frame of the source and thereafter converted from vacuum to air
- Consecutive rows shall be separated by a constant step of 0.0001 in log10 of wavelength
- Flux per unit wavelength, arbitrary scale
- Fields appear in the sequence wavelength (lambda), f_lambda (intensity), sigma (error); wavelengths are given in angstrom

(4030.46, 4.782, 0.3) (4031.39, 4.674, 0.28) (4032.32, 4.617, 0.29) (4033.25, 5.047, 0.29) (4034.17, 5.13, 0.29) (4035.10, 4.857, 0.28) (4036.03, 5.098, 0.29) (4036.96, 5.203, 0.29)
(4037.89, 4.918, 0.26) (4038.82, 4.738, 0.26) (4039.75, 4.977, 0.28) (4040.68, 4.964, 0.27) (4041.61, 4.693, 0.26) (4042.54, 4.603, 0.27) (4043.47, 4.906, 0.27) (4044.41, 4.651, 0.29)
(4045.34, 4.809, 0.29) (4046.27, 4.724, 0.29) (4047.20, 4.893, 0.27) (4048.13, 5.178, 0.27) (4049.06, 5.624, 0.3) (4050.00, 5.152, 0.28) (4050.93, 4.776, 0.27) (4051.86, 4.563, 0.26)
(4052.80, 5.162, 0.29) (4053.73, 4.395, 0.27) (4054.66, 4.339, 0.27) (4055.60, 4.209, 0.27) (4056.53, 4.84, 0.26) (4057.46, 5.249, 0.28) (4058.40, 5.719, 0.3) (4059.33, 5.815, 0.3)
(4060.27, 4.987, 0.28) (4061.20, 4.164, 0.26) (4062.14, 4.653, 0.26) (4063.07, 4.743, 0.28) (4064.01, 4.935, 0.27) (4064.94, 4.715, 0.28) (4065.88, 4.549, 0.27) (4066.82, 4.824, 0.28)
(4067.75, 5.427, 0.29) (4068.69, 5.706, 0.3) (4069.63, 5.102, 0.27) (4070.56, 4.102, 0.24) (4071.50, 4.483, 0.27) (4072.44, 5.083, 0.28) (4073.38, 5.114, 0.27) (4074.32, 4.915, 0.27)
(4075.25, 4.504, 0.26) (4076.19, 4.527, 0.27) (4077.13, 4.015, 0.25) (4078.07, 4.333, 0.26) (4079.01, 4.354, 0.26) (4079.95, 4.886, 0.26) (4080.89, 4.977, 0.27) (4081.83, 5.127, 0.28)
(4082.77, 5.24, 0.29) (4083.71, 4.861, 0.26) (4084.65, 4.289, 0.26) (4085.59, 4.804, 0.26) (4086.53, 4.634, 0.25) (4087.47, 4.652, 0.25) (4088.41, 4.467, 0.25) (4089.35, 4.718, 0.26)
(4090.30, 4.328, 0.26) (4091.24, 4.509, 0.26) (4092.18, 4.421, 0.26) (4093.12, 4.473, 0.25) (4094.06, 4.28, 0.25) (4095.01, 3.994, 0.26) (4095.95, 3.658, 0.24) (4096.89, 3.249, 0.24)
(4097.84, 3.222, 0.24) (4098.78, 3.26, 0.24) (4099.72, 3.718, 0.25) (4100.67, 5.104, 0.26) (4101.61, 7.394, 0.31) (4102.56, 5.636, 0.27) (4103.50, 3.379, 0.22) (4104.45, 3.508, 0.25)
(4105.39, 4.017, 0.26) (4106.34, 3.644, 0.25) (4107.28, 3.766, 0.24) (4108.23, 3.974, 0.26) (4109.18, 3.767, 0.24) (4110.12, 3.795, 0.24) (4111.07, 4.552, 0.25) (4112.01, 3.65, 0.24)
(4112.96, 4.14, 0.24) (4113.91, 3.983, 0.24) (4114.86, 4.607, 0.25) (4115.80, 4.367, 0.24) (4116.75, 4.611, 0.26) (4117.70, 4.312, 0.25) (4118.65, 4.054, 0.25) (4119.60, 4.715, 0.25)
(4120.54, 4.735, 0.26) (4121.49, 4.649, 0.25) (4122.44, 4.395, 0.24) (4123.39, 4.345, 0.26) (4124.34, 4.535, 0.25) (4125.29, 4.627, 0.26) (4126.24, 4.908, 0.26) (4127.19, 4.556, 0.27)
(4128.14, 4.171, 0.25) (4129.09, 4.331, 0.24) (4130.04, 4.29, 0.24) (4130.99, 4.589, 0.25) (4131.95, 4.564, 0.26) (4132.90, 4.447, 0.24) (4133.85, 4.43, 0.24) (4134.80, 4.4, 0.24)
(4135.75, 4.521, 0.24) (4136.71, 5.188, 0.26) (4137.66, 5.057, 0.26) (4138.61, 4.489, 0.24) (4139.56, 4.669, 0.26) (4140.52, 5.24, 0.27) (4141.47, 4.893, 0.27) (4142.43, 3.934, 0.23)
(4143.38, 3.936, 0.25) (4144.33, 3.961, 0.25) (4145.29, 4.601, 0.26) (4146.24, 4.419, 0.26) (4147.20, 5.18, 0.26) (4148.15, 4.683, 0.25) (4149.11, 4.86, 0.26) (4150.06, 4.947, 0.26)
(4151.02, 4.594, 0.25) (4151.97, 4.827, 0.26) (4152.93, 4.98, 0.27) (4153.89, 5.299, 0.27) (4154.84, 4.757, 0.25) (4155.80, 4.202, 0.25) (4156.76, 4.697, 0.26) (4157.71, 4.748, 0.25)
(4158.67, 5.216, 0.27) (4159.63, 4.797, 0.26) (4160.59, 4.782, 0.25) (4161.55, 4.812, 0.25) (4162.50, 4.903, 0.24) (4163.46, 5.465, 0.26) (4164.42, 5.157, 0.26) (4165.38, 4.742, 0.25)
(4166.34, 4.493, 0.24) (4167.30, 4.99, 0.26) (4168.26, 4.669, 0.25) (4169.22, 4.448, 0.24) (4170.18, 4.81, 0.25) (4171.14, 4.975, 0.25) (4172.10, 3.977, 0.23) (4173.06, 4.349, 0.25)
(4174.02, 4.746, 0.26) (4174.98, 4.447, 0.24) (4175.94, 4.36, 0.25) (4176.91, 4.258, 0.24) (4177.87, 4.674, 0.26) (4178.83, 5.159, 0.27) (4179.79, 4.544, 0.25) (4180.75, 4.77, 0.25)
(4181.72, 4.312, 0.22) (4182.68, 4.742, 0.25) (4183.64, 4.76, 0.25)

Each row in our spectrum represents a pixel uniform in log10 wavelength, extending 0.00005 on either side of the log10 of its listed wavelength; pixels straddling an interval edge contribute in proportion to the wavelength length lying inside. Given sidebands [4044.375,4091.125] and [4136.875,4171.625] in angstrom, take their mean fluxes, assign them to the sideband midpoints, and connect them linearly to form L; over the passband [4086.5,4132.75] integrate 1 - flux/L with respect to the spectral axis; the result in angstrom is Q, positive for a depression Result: 4.6 angstrom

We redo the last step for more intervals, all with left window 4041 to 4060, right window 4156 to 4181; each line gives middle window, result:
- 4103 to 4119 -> 2.7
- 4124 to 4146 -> 1.1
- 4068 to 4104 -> 2.1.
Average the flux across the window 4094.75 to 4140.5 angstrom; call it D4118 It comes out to 4.34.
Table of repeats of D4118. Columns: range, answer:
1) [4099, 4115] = 4.25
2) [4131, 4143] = 4.64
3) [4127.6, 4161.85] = 4.65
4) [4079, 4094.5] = 4.66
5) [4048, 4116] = 4.56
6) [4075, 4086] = 4.66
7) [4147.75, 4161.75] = 4.81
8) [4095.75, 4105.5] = 4.22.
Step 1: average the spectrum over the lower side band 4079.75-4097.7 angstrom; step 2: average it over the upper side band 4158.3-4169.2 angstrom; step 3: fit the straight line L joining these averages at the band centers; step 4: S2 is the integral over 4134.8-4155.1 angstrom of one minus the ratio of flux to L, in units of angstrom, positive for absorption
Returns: 0.32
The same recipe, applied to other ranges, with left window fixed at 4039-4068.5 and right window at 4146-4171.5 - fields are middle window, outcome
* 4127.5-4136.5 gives 0.8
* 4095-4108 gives 2.0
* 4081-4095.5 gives 0.8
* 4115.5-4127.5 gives 0.8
